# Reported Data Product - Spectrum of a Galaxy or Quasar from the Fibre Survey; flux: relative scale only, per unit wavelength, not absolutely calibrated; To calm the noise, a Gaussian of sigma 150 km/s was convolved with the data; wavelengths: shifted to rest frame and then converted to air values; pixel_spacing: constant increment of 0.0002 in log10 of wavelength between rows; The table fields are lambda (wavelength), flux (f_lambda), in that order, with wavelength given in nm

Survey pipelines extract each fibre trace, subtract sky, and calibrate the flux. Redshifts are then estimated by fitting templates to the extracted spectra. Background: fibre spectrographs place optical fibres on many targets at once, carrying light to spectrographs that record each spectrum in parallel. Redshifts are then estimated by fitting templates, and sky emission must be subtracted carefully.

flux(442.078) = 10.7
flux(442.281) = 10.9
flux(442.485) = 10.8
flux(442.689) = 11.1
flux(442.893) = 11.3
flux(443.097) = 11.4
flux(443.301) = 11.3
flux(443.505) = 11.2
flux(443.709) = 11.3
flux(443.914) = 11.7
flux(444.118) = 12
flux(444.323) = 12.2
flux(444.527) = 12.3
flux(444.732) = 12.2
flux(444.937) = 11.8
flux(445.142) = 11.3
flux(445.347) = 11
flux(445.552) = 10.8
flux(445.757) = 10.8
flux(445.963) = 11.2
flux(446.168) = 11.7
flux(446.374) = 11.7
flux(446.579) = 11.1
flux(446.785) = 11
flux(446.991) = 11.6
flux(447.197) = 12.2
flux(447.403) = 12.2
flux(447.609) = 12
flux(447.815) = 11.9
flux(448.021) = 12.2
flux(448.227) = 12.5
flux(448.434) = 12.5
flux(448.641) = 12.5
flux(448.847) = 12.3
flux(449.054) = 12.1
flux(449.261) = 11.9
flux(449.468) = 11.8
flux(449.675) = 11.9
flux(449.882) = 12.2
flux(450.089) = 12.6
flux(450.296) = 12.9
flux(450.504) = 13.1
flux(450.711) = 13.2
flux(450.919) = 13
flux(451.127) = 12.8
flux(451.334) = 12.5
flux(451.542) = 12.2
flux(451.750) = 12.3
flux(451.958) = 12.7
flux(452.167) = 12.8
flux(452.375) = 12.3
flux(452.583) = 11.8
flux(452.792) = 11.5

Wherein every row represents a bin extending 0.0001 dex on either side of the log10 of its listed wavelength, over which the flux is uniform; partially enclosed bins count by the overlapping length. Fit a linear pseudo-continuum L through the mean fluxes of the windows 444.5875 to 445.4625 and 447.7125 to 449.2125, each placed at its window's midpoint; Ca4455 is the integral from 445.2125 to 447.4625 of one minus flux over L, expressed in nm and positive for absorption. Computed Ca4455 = 0.09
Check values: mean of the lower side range 11.6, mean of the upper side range 12.3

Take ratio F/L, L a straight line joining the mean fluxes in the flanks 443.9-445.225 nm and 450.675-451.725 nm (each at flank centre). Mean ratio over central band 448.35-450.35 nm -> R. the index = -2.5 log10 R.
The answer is 0.02 mag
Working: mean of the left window 12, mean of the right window 12.7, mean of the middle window 12.3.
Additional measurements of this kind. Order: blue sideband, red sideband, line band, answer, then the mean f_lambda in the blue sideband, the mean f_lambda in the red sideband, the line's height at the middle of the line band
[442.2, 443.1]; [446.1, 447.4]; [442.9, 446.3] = -0.019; 11.1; 11.6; 11.3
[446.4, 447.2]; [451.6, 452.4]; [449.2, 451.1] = -0.036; 11.4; 12.5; 12.1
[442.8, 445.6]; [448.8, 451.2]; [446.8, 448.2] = 0.010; 11.6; 12.5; 12.1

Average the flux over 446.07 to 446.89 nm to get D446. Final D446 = 11.4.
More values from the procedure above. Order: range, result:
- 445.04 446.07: 11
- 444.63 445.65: 11.4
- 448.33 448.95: 12.4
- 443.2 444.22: 11.5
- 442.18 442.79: 10.9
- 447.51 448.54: 12.2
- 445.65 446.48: 11.3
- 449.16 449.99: 12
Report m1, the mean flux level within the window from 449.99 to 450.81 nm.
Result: 13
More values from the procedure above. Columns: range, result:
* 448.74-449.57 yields 12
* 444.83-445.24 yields 11.6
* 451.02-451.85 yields 12.5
